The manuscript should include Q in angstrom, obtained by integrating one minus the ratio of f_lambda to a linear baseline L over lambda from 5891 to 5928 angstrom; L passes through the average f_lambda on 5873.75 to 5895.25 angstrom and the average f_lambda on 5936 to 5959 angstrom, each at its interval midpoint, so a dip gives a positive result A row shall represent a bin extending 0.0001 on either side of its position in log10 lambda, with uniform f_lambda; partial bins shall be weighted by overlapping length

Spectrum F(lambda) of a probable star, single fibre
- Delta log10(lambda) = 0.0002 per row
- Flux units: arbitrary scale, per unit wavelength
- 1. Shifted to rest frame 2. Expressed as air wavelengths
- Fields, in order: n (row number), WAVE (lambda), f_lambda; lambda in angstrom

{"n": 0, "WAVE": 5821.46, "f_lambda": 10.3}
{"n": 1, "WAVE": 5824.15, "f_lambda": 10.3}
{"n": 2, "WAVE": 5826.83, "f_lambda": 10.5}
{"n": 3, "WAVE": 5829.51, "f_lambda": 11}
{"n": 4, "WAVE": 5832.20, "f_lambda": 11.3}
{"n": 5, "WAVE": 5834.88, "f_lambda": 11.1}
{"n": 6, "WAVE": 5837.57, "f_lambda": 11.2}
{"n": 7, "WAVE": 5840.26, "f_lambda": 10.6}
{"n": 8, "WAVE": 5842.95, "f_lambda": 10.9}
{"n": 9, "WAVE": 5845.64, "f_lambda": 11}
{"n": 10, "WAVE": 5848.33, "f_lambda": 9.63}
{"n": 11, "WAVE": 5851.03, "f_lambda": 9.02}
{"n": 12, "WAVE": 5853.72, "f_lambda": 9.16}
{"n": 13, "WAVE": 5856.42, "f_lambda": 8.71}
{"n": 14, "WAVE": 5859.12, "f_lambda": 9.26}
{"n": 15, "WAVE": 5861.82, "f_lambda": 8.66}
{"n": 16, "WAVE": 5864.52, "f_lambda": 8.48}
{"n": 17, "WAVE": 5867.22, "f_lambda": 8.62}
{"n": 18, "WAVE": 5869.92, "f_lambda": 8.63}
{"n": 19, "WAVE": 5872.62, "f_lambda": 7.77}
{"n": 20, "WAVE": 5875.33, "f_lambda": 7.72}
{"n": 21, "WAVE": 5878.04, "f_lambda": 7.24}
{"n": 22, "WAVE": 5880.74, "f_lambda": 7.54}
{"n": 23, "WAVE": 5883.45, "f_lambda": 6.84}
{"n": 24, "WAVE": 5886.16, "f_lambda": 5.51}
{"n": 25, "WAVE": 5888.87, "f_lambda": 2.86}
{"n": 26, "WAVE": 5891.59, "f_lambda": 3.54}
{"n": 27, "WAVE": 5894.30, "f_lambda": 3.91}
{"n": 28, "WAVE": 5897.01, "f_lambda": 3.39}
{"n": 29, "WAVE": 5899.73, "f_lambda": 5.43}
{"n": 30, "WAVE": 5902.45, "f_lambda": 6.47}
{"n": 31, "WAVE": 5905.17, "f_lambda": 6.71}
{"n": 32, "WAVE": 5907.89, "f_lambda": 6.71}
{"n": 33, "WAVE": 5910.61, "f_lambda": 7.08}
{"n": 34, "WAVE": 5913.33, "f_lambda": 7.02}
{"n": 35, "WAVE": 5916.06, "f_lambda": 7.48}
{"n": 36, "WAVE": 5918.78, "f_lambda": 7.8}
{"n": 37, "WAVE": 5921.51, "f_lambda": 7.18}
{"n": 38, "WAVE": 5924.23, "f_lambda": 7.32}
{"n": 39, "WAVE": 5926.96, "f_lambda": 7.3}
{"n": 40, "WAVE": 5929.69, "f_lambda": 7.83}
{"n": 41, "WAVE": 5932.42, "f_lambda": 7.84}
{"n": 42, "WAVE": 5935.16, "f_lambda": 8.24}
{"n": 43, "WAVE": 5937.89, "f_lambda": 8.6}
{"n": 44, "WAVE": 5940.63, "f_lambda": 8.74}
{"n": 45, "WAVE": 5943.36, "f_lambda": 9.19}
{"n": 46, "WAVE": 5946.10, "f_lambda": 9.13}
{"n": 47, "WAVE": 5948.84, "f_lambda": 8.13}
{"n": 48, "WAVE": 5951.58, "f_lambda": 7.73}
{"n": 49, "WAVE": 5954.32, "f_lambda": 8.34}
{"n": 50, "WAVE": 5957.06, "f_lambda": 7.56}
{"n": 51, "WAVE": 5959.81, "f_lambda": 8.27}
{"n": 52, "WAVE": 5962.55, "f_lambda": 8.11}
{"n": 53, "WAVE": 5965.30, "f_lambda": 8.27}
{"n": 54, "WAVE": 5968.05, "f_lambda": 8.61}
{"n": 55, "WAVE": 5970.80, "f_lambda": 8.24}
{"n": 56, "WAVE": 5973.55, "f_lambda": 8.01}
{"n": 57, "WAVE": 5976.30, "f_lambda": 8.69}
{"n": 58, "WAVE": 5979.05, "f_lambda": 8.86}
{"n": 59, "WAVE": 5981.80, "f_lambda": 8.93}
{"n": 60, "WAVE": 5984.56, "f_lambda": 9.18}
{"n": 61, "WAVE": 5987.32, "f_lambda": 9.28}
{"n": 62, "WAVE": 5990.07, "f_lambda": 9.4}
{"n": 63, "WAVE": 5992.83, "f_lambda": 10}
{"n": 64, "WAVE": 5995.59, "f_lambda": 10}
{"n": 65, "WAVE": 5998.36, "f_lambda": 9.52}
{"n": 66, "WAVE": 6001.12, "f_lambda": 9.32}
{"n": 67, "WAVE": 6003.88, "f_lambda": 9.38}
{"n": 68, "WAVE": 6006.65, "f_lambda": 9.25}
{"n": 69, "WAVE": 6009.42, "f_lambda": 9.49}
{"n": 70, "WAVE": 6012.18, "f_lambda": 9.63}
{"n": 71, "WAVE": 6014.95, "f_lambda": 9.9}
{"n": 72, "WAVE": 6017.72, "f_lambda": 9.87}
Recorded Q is 3.0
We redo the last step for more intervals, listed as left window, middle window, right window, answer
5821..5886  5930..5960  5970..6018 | 3.1 angstrom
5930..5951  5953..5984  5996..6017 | 1.9 angstrom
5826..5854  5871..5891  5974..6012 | 7.5 angstrom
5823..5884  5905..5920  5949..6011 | 3.2 angstrom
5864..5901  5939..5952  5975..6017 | -1.1 angstrom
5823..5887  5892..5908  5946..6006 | 6.8 angstrom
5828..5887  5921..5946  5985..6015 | 3.3 angstrom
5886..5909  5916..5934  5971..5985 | -4.0 angstrom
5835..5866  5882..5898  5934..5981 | 8.4 angstrom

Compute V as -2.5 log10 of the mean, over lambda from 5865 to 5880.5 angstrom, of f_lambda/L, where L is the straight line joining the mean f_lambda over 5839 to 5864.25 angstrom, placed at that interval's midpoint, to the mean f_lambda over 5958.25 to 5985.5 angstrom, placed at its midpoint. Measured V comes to 0.177 mag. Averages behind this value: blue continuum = 9.6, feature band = 7.99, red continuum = 8.5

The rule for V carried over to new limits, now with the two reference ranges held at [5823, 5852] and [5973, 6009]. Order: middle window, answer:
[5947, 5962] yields 0.189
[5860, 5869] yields 0.201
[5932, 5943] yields 0.150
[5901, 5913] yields 0.425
